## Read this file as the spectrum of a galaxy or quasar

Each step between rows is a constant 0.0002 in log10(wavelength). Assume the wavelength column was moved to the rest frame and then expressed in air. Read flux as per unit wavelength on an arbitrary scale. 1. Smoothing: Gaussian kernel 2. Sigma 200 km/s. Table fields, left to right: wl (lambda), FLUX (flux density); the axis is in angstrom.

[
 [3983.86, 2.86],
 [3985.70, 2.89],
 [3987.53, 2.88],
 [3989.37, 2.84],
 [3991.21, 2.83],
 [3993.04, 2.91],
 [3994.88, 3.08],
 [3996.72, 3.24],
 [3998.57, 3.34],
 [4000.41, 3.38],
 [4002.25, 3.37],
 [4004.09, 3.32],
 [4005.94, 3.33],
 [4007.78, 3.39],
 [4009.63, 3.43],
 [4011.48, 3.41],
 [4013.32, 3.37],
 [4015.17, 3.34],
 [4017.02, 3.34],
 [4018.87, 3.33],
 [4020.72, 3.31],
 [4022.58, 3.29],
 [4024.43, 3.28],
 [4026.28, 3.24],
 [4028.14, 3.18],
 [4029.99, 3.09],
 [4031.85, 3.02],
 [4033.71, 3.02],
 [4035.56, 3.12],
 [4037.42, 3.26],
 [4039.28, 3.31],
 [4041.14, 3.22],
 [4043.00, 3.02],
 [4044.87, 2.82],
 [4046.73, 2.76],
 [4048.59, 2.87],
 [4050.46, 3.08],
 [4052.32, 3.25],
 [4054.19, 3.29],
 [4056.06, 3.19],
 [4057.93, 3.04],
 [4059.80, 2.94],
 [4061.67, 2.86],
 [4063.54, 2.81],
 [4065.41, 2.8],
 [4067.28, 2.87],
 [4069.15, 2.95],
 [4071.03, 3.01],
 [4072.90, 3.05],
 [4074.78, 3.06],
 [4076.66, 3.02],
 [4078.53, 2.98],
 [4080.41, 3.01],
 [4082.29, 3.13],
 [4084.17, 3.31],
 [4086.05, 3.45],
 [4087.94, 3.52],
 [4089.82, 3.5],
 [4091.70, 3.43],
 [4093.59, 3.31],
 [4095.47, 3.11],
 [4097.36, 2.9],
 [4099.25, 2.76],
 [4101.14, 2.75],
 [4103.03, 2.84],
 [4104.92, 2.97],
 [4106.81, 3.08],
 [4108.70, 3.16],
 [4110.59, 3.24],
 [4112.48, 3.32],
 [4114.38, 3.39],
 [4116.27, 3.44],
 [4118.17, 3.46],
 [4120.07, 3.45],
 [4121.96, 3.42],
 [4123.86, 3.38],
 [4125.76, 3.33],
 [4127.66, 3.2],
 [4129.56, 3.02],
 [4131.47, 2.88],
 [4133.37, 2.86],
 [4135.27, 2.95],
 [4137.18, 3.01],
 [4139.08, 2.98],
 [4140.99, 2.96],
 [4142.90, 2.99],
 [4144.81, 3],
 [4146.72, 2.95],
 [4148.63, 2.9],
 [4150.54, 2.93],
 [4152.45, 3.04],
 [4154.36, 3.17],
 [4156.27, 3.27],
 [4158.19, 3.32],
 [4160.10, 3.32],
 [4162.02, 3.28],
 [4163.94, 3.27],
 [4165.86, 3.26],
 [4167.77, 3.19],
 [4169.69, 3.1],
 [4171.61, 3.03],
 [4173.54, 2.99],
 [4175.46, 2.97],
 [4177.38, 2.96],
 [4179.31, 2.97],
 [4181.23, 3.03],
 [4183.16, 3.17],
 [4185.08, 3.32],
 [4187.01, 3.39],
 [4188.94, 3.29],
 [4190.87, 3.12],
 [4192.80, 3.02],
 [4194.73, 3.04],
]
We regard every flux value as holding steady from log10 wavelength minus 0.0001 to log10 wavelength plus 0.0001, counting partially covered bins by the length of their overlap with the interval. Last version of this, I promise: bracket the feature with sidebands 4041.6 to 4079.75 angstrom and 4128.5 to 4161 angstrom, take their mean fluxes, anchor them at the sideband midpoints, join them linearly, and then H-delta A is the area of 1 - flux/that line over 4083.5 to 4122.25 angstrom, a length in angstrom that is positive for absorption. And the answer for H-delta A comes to -2.8 angstrom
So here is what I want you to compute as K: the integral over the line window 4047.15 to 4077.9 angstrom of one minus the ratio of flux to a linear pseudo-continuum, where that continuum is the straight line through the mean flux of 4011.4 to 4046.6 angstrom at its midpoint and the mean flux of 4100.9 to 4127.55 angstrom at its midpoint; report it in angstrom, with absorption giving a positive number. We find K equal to 2.0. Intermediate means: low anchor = 3.19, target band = 3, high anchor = 3.24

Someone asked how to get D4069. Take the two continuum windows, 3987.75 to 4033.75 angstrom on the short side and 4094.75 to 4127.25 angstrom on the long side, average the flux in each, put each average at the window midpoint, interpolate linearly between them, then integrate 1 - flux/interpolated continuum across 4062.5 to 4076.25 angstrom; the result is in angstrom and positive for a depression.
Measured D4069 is 1.11 angstrom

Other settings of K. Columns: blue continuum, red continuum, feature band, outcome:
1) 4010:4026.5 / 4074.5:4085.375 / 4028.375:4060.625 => 1.52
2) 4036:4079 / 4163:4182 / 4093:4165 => -1.51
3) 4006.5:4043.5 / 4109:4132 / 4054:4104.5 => 3.27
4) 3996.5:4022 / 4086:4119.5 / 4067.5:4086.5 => 0.94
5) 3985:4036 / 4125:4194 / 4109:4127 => -1.42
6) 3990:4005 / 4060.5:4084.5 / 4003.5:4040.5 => -1.82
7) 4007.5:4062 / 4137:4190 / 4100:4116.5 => 0.11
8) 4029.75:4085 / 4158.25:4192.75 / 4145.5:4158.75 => 0.25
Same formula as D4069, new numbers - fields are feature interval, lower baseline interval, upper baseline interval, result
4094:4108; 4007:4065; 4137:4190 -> 0.88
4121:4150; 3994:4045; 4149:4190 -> 1.11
